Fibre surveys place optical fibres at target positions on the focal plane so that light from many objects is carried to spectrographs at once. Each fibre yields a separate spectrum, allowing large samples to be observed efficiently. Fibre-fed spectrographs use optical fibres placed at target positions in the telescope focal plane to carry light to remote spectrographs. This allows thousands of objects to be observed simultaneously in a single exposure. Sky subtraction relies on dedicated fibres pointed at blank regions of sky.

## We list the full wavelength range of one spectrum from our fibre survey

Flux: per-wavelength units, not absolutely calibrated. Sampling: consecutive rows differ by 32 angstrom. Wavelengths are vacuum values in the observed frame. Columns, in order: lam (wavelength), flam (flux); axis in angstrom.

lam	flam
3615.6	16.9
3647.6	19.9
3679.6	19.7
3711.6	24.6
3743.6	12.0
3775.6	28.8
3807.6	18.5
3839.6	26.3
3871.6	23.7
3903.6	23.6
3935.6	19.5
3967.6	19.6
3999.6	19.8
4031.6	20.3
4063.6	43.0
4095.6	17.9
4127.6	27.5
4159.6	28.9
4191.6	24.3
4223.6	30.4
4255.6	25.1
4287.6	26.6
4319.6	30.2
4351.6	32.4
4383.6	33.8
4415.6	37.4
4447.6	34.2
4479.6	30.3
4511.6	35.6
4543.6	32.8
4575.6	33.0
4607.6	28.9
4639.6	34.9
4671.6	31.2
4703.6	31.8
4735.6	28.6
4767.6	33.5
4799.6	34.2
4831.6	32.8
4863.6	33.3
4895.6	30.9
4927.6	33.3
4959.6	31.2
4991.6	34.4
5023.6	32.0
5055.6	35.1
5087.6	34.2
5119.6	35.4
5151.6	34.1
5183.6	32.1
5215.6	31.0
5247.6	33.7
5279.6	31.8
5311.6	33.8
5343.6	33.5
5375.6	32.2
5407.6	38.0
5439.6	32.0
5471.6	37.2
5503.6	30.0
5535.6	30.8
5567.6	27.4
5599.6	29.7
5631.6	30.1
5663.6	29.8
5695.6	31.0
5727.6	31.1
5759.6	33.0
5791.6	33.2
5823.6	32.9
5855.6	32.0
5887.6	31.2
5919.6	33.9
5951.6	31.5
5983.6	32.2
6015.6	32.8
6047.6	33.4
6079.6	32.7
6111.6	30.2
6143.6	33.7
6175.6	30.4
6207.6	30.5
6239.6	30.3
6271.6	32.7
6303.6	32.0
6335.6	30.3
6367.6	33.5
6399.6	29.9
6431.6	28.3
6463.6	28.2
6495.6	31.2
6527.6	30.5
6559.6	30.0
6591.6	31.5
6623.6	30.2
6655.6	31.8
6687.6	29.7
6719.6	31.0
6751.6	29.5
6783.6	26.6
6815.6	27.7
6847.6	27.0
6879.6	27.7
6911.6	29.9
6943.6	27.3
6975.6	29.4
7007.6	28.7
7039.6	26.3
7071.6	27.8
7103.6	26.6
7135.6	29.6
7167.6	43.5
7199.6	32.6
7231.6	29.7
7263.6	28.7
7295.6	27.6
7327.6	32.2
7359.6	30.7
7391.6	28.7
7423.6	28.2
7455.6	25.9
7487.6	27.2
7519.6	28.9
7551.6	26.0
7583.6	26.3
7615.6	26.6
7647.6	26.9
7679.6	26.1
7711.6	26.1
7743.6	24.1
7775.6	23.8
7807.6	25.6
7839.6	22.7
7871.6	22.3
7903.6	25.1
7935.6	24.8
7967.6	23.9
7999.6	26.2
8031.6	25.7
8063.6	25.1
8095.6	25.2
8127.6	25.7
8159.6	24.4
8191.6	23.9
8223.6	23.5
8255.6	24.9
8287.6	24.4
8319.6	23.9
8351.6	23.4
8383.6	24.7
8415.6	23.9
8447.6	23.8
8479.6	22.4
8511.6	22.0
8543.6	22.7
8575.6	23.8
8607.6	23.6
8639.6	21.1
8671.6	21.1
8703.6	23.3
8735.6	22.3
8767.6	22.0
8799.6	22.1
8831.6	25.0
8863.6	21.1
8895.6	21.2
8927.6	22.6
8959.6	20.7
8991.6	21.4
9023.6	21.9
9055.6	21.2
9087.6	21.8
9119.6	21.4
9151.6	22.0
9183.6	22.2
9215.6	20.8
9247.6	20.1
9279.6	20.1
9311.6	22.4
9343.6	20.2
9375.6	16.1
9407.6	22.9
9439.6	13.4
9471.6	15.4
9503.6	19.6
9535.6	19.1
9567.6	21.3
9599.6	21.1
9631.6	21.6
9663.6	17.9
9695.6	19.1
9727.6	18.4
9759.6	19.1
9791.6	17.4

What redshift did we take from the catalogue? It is 0.09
